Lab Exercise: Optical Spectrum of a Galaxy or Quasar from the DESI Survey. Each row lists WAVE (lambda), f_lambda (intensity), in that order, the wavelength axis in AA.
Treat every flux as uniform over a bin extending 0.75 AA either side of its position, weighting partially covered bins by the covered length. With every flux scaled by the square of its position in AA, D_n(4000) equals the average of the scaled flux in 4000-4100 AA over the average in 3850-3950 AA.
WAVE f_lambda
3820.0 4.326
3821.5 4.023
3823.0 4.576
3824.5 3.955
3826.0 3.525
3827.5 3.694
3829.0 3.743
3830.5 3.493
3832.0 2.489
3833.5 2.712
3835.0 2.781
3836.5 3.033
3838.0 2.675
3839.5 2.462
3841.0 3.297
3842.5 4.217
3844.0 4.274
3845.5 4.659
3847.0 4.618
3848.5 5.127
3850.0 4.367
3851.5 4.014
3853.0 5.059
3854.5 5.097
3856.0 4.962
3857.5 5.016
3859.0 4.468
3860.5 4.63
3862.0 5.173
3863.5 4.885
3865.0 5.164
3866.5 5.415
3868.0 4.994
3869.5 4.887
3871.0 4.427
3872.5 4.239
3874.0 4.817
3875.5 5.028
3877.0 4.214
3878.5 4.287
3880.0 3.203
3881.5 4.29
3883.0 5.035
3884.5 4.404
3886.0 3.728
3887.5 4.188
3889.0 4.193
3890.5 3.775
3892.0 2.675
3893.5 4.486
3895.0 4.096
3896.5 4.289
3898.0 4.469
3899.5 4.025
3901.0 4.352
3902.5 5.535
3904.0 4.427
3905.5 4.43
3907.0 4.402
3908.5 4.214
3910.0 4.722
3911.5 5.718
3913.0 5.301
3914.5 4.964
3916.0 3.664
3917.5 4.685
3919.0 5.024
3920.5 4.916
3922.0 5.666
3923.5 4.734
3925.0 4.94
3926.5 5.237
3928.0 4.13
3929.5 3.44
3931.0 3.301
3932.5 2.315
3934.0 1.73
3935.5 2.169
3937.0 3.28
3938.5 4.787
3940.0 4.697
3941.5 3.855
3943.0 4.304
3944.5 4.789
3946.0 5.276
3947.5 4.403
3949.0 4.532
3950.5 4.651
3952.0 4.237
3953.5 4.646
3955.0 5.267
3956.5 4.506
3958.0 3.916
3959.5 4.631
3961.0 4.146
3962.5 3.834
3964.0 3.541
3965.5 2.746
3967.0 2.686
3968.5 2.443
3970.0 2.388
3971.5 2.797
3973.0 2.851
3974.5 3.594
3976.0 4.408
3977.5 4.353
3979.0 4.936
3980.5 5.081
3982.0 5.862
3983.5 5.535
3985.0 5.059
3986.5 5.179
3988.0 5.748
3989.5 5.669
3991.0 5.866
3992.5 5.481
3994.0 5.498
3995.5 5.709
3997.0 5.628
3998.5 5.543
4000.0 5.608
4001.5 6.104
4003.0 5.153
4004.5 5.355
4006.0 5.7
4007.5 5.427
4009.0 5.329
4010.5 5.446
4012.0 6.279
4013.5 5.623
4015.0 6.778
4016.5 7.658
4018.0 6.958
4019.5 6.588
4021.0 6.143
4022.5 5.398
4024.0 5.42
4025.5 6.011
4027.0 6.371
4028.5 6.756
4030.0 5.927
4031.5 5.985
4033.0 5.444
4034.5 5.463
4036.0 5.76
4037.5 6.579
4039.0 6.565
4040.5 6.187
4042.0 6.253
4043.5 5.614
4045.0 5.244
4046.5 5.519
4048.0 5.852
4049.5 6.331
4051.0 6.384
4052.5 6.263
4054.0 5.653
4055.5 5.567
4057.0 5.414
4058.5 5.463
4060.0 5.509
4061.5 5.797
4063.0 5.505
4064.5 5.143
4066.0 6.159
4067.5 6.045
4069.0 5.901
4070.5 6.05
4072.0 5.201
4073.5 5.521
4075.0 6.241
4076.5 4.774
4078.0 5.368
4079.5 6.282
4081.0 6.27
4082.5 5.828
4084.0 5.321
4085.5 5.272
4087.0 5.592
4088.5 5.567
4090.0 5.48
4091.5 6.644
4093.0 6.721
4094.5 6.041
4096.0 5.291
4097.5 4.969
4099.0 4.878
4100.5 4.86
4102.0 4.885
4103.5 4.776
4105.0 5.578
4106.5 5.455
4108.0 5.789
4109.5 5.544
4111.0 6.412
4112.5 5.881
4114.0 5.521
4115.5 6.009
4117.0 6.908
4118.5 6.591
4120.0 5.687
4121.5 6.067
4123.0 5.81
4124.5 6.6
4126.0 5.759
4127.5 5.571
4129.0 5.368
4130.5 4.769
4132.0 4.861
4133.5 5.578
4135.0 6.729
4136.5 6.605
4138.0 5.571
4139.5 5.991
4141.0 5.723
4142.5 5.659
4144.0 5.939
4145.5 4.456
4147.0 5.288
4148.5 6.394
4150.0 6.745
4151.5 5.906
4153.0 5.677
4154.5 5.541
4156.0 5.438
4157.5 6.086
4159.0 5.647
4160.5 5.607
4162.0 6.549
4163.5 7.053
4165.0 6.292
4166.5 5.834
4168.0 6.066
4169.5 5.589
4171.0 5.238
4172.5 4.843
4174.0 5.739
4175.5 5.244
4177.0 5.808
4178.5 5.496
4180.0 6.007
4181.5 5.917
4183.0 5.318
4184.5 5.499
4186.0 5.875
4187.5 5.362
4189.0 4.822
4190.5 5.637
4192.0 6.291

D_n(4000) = 1.42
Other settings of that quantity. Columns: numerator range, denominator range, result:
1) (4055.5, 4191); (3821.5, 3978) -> 1.53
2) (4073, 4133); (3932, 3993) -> 1.44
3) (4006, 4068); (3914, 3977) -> 1.56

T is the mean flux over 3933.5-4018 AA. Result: 4.72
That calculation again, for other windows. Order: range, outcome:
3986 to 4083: 5.84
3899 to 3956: 4.39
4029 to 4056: 5.93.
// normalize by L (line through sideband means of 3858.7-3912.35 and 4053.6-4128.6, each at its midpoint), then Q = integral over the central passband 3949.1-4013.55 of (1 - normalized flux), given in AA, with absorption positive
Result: 4.1 AA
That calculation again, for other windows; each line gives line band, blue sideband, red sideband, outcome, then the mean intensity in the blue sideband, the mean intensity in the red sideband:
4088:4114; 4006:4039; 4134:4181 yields 1.6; 6.07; 5.83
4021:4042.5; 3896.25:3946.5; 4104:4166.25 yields -3.7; 4.34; 5.86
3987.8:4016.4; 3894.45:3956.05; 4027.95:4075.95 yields -2.5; 4.38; 5.84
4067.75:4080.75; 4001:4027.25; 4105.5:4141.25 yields 0.5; 5.98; 5.87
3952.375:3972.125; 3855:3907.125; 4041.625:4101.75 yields 5.2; 4.48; 5.68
